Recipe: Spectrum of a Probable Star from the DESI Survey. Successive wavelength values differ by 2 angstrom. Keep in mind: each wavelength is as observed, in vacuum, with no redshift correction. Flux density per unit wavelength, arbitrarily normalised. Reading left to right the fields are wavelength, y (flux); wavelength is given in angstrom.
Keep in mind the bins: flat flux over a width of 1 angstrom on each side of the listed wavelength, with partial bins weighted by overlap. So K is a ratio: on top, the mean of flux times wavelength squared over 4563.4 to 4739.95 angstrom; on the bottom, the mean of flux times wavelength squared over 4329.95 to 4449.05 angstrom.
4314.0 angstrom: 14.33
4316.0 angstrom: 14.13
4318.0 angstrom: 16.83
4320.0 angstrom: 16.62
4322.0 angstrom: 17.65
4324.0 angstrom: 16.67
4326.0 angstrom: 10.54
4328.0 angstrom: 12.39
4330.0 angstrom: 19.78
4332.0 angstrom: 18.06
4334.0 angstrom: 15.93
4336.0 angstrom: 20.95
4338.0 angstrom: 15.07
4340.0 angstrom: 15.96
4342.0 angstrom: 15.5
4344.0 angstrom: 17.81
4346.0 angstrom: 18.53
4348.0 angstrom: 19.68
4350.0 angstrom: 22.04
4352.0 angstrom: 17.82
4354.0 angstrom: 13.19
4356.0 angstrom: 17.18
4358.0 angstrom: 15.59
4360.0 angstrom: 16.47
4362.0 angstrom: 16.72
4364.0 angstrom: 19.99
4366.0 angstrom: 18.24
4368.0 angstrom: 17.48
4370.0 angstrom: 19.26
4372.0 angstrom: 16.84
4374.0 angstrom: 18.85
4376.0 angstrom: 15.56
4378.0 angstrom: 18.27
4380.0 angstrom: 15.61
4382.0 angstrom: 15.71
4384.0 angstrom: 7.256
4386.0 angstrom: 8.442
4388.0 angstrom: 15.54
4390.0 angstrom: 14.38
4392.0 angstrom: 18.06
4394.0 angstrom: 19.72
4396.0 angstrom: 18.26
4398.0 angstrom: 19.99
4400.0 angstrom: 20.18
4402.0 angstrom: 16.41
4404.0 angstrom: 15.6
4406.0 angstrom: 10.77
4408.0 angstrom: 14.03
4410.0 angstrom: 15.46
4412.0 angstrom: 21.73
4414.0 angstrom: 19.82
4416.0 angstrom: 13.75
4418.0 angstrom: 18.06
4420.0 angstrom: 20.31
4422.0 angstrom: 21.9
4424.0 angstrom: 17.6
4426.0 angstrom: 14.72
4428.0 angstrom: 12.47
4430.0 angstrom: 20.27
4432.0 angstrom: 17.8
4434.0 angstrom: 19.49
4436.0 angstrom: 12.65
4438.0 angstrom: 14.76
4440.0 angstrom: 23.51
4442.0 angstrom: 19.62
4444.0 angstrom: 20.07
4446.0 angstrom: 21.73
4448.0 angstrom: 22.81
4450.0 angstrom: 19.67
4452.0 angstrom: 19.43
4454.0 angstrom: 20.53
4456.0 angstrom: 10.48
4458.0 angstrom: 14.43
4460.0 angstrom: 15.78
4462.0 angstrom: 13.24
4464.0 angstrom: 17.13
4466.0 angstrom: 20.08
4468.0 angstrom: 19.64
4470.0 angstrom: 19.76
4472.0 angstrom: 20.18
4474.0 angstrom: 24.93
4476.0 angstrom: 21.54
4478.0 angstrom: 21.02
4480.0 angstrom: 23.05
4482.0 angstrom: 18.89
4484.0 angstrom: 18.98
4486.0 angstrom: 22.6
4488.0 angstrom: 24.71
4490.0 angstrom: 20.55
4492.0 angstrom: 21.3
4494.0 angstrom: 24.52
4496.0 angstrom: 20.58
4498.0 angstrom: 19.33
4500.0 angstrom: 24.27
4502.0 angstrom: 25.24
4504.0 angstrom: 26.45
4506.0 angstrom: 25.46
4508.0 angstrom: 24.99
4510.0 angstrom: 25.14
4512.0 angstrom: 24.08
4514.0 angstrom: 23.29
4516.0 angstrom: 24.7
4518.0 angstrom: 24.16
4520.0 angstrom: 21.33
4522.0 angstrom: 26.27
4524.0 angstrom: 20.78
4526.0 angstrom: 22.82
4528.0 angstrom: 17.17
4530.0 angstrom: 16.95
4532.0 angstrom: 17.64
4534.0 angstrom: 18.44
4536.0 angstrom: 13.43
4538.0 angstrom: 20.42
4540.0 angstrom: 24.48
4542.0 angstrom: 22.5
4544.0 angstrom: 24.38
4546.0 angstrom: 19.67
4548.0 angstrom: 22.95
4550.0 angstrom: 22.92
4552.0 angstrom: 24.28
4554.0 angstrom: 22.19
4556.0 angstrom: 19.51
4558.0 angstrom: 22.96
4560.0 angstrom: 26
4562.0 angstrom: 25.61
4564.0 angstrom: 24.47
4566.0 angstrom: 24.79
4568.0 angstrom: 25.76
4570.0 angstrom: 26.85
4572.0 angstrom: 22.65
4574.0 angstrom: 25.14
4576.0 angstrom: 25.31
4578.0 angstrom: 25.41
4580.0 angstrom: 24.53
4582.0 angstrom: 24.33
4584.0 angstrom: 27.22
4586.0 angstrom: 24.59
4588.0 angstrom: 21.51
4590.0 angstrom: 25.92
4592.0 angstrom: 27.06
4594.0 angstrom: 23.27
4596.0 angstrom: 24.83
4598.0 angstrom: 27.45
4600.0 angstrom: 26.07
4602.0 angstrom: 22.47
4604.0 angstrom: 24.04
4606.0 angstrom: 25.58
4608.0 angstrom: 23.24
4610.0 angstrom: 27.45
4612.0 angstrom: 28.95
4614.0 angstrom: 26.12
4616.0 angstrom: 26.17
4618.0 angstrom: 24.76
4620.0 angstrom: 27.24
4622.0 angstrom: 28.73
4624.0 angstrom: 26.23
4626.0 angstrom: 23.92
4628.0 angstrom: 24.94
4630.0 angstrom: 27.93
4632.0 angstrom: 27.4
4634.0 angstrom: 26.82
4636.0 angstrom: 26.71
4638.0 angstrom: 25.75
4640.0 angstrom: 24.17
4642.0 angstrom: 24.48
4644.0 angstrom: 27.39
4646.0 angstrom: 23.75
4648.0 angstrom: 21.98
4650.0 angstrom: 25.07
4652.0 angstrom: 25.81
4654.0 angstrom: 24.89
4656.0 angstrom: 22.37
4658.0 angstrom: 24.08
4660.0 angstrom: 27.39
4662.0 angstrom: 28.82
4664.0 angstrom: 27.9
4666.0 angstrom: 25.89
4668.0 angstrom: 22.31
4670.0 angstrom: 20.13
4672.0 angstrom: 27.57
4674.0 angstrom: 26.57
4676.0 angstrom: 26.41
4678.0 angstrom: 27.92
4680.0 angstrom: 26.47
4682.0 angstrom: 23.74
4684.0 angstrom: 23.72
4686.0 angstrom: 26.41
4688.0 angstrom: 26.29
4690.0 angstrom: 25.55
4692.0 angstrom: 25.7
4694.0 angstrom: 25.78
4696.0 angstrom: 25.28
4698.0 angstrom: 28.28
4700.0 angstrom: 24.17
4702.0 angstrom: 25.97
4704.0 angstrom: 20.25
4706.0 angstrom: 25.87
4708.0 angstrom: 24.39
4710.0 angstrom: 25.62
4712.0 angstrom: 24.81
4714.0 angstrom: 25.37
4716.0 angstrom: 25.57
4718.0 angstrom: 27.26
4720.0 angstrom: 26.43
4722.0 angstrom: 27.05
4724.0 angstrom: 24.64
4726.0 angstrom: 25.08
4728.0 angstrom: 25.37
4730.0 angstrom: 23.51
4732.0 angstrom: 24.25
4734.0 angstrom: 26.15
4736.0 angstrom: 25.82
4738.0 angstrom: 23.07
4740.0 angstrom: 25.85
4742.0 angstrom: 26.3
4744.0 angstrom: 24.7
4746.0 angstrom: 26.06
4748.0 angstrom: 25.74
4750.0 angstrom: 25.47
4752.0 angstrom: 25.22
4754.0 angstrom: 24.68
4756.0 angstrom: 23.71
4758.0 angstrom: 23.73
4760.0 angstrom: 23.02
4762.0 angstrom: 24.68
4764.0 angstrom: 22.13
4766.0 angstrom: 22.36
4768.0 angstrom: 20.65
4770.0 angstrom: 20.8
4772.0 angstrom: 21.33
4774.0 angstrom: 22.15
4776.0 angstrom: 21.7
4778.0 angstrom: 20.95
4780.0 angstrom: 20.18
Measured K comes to 1.65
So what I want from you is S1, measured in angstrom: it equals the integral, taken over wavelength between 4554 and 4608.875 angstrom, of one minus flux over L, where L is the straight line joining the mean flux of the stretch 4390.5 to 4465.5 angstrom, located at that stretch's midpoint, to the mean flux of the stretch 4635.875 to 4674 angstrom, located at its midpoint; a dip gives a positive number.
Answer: -4.8 angstrom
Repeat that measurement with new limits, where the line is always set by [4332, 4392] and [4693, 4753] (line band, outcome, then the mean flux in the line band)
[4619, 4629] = -1.4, 26.2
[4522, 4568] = -1.6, 21.8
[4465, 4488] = -2.1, 21.1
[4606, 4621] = -2.4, 26.2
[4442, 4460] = 0.2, 18.5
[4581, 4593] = -1.7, 25.1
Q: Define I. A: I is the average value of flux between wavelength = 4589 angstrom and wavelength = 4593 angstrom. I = 26.5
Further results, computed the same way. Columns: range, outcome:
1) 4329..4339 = 18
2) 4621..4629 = 26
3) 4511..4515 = 23.7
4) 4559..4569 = 25.3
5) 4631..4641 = 26.2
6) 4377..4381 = 16.9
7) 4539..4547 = 22.8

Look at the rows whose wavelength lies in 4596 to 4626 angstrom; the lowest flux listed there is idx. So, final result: 22.47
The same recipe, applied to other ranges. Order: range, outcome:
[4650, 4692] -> 20.13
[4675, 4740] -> 20.25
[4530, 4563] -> 13.43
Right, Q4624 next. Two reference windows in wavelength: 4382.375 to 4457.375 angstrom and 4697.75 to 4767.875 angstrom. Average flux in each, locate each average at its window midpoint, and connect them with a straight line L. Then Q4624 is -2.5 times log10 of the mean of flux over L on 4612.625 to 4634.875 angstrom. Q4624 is -0.19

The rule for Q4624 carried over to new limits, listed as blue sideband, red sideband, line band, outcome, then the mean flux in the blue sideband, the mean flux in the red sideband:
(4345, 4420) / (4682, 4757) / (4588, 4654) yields -0.13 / 16.8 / 25.3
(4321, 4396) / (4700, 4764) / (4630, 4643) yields -0.14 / 16.6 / 25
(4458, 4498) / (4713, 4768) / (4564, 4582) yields -0.14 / 20.3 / 24.9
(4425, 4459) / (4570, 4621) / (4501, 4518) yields -0.18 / 17.9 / 25.3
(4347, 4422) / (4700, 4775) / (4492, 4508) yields -0.22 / 16.9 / 24.5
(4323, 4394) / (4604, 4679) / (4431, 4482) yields 0.04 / 16.5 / 25.7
